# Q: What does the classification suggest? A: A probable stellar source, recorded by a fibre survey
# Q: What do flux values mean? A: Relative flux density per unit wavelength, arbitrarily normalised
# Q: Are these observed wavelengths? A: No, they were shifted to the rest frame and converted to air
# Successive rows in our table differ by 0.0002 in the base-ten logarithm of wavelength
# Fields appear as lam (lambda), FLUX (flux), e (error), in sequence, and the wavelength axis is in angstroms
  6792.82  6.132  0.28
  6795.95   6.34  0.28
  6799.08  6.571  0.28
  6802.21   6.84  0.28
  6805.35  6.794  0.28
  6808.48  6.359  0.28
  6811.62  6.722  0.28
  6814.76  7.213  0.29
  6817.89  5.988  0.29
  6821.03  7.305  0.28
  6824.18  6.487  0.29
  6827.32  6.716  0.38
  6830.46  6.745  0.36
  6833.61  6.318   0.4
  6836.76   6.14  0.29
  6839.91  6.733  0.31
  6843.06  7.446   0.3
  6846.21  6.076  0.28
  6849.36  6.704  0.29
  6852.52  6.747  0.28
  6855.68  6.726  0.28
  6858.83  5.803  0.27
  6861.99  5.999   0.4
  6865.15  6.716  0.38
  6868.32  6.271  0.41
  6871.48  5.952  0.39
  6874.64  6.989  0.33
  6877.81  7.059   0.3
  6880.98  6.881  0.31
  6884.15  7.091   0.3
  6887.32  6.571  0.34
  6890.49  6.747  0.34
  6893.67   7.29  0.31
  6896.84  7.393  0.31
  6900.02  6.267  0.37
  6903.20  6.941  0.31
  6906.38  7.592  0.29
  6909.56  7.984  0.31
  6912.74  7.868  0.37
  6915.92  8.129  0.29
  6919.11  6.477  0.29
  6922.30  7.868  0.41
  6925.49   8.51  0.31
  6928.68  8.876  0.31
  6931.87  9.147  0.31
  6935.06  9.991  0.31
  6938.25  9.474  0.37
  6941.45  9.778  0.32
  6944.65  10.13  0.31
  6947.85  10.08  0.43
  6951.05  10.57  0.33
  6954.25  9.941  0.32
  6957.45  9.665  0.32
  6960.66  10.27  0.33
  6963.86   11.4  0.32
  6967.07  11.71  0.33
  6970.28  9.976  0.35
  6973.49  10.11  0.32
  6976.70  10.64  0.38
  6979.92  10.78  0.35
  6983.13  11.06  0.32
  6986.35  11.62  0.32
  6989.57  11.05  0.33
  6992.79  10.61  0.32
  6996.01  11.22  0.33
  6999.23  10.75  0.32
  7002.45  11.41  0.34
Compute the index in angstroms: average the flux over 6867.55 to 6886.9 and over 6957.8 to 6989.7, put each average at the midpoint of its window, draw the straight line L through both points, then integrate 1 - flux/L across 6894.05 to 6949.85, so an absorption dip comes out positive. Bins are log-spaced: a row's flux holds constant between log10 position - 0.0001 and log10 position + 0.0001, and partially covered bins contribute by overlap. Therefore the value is 1.7 angstroms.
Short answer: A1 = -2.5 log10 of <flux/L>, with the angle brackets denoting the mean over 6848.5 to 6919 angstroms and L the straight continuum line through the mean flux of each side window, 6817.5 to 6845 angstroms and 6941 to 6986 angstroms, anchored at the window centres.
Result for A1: 0.19 mag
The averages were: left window 6.67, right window 10.5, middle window 6.89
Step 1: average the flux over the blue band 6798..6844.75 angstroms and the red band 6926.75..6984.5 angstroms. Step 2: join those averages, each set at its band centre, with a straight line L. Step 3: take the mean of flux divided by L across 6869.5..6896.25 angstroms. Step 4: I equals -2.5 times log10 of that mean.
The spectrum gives 0.21 mag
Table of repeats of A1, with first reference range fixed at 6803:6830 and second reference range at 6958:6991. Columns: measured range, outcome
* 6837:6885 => 0.19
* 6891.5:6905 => 0.26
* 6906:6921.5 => 0.21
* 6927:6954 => 0.02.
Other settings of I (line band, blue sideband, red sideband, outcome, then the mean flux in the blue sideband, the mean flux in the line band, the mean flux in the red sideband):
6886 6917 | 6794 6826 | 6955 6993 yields 0.22 mag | 6.66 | 7.27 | 10.7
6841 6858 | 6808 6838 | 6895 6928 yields 0.03 mag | 6.61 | 6.7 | 7.54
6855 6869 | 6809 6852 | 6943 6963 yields 0.20 mag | 6.66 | 6.28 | 10.2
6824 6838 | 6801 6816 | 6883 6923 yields 0.06 mag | 6.77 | 6.49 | 7.24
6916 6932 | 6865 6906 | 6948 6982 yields 0.07 mag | 6.81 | 8.08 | 10.5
